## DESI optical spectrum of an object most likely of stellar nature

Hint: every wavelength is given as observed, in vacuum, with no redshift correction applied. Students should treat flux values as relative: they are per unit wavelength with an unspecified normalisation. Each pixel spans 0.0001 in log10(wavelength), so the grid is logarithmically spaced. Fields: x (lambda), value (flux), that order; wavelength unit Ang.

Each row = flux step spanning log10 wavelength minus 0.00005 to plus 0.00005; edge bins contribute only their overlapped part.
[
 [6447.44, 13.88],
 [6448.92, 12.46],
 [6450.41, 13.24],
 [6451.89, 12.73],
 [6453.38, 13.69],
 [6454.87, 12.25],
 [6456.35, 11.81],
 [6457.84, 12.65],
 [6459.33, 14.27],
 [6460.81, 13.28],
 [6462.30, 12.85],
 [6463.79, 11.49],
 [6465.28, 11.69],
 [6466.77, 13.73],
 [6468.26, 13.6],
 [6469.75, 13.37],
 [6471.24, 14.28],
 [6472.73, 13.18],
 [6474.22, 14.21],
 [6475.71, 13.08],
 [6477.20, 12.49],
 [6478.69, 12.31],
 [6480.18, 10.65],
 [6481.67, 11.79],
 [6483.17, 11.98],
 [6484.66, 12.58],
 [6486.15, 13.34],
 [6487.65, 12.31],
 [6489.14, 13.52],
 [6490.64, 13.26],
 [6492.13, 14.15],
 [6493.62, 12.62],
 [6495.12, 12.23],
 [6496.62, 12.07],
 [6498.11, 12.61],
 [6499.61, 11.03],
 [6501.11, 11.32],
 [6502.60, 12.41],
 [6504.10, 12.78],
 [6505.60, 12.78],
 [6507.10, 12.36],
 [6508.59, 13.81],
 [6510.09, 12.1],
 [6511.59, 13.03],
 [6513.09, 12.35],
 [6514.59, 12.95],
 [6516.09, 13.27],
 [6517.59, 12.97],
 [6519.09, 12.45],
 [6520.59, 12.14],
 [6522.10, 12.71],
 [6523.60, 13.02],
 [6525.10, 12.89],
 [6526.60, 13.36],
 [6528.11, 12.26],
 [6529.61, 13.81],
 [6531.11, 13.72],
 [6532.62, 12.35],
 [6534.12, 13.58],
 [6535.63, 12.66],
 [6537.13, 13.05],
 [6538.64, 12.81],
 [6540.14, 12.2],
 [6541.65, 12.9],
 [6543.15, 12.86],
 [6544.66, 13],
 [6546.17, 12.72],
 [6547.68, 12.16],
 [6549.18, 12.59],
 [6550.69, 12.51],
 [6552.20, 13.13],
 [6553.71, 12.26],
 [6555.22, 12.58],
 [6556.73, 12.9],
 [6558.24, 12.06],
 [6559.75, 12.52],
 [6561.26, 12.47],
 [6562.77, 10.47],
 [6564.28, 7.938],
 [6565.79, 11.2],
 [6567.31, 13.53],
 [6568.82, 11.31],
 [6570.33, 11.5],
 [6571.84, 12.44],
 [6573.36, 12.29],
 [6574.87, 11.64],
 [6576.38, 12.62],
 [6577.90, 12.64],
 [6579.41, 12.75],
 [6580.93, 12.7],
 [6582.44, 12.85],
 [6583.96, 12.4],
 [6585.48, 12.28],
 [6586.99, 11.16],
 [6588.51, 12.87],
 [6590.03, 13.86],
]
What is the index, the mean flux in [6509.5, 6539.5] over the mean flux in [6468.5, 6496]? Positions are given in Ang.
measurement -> 1.00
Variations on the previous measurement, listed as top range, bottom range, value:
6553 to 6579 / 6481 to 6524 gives 0.94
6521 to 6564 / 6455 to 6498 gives 0.99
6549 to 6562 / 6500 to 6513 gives 1.00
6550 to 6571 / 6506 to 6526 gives 0.93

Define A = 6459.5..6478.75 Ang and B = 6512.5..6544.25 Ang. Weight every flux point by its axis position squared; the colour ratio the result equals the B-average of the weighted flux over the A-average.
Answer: 1.00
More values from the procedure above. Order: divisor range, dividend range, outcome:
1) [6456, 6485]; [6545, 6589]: 0.98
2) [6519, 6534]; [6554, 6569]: 0.92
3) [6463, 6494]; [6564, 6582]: 0.96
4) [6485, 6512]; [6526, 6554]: 1.03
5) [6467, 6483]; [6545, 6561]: 1.00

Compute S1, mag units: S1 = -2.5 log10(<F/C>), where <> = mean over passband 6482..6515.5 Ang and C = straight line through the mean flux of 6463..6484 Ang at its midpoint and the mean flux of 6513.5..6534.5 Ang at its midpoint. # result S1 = 0.02 mag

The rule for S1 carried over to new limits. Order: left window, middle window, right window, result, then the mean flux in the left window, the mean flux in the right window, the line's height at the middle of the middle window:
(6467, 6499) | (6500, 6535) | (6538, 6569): -0.02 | 12.8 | 12.2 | 12.5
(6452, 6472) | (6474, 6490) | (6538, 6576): 0.03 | 13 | 12.2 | 12.8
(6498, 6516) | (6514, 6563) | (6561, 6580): -0.05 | 12.5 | 11.7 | 12.1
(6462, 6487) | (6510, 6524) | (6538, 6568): -0.02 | 12.7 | 12.2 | 12.5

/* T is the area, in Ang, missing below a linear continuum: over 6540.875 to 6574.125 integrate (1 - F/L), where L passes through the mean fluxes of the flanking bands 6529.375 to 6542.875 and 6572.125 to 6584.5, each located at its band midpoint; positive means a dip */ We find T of 1.5 Ang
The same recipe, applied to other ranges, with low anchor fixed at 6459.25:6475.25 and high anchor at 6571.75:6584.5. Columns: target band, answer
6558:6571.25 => 1.2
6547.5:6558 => 0.1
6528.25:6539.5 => -0.3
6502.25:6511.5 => 0.2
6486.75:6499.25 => 0.2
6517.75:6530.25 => 0.0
